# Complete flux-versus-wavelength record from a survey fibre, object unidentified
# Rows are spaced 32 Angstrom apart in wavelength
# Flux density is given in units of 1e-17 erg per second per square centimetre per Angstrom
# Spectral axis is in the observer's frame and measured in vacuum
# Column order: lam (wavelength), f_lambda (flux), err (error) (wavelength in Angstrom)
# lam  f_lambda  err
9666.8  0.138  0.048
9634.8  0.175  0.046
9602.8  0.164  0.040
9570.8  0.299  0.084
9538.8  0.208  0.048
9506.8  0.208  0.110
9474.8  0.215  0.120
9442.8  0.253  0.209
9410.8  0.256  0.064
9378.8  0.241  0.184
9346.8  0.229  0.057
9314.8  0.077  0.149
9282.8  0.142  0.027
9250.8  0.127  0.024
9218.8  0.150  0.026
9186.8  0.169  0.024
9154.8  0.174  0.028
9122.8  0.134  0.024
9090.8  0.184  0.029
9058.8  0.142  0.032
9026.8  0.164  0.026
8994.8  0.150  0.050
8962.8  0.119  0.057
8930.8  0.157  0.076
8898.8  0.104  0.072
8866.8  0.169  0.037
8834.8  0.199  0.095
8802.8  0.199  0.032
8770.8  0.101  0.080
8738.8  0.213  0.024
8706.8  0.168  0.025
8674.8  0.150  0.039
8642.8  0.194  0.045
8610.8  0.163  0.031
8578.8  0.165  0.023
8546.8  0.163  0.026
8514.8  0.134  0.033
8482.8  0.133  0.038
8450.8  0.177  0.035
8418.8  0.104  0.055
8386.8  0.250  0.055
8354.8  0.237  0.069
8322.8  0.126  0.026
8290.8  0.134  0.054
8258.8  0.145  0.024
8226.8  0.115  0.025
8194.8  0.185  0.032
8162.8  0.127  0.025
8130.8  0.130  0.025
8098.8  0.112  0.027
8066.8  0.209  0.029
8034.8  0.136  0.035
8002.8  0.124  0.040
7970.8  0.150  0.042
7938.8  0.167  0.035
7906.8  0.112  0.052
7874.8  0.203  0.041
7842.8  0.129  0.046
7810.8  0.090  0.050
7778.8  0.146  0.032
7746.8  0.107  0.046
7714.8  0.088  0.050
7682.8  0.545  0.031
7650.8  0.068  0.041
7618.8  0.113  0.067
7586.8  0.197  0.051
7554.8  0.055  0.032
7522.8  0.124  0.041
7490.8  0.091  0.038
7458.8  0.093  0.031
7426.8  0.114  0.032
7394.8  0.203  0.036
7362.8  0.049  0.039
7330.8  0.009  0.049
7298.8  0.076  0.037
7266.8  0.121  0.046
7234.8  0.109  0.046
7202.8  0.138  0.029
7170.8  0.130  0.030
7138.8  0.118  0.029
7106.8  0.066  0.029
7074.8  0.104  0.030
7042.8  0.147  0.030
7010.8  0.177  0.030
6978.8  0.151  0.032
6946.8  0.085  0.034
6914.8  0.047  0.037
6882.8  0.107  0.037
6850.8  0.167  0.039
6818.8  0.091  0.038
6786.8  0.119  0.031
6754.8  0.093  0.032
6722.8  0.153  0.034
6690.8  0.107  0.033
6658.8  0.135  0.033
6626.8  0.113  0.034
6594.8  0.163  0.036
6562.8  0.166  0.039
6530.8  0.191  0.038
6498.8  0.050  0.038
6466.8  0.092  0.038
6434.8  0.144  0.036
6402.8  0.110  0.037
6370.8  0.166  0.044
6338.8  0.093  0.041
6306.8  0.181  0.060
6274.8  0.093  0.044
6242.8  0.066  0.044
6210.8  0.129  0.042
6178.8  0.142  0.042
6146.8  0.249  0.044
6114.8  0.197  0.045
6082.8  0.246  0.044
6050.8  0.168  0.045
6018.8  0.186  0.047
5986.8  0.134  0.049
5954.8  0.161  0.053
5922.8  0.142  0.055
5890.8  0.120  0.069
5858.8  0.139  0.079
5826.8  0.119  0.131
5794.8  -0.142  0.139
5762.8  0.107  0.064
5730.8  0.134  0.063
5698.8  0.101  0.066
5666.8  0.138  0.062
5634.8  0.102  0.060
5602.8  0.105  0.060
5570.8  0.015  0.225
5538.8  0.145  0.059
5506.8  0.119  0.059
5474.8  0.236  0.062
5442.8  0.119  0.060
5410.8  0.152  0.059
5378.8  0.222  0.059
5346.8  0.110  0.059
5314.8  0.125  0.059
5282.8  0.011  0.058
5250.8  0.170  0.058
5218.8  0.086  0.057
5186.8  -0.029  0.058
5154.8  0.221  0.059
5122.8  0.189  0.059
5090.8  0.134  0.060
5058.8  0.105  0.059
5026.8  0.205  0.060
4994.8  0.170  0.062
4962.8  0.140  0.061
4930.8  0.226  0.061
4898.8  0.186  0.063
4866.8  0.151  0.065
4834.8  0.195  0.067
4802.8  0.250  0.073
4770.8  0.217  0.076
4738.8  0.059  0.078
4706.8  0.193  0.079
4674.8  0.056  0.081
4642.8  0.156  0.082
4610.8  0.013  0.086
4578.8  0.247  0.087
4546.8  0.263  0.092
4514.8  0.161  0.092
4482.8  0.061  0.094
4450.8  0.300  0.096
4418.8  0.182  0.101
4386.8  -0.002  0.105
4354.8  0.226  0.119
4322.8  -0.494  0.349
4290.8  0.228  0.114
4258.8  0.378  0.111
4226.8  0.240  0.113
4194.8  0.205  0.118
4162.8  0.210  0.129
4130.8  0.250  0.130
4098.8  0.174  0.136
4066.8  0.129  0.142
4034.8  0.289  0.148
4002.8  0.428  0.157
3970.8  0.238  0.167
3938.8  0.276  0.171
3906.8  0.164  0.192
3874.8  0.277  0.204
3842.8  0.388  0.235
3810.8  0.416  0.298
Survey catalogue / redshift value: 1.061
